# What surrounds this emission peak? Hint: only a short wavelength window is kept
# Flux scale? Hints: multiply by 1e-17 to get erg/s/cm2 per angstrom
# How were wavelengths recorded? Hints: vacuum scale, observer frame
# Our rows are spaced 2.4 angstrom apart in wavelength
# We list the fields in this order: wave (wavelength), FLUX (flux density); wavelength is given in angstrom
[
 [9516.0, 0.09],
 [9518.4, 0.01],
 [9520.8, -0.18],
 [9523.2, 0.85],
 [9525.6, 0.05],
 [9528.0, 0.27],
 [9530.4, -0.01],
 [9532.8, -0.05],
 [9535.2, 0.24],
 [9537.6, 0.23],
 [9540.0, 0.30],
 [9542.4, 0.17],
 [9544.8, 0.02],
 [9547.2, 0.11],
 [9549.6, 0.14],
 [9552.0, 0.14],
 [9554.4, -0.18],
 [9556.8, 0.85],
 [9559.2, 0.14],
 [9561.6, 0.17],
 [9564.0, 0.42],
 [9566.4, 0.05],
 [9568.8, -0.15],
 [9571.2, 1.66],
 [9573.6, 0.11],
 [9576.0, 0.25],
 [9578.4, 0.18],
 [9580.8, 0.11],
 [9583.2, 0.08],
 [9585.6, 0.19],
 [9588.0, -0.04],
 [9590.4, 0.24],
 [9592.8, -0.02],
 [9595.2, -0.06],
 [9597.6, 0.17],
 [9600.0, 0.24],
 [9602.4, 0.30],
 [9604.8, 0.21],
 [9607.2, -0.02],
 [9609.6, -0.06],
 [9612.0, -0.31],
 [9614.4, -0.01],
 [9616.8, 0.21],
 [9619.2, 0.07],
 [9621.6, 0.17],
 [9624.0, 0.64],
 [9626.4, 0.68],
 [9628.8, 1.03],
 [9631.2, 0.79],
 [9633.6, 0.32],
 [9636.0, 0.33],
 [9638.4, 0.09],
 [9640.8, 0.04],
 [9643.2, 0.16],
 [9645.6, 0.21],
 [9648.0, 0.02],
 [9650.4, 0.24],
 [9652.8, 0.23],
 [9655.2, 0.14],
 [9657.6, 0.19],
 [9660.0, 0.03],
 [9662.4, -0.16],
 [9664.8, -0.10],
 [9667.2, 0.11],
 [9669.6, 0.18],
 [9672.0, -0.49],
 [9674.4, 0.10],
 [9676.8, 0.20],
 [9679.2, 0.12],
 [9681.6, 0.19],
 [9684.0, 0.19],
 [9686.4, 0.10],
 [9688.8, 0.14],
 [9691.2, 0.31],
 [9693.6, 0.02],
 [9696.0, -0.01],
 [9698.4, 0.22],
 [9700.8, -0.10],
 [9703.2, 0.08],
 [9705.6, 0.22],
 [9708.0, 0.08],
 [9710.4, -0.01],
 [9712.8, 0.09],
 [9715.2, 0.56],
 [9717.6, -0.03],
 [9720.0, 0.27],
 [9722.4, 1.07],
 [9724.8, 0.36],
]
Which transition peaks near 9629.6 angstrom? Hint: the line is Hbeta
